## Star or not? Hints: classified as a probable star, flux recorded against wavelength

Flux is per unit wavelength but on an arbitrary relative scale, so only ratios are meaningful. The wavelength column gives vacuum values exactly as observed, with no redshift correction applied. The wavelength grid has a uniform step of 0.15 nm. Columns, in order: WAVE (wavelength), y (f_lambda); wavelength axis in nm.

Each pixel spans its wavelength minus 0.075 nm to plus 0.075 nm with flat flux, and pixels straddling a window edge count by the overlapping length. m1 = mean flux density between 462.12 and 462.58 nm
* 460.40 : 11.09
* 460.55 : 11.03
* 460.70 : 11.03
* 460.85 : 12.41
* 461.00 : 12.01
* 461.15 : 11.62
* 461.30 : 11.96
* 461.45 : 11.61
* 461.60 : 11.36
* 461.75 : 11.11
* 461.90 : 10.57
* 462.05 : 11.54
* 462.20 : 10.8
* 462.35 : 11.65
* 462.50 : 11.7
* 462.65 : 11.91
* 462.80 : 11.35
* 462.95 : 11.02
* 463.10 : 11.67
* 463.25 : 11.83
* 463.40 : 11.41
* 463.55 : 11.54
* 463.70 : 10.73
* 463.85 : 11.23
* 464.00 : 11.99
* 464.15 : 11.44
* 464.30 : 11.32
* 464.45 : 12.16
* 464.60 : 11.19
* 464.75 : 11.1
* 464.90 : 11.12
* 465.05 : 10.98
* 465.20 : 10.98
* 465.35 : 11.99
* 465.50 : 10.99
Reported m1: 11.4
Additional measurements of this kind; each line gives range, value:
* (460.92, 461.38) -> 11.9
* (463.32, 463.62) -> 11.5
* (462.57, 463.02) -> 11.4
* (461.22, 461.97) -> 11.3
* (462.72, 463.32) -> 11.5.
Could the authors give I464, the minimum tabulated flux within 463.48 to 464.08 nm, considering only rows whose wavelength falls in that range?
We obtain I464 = 10.73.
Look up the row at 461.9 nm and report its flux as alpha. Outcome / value 10.57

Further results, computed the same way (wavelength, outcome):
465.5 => 10.99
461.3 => 11.96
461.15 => 11.62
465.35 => 11.99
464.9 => 11.12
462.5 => 11.7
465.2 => 10.98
